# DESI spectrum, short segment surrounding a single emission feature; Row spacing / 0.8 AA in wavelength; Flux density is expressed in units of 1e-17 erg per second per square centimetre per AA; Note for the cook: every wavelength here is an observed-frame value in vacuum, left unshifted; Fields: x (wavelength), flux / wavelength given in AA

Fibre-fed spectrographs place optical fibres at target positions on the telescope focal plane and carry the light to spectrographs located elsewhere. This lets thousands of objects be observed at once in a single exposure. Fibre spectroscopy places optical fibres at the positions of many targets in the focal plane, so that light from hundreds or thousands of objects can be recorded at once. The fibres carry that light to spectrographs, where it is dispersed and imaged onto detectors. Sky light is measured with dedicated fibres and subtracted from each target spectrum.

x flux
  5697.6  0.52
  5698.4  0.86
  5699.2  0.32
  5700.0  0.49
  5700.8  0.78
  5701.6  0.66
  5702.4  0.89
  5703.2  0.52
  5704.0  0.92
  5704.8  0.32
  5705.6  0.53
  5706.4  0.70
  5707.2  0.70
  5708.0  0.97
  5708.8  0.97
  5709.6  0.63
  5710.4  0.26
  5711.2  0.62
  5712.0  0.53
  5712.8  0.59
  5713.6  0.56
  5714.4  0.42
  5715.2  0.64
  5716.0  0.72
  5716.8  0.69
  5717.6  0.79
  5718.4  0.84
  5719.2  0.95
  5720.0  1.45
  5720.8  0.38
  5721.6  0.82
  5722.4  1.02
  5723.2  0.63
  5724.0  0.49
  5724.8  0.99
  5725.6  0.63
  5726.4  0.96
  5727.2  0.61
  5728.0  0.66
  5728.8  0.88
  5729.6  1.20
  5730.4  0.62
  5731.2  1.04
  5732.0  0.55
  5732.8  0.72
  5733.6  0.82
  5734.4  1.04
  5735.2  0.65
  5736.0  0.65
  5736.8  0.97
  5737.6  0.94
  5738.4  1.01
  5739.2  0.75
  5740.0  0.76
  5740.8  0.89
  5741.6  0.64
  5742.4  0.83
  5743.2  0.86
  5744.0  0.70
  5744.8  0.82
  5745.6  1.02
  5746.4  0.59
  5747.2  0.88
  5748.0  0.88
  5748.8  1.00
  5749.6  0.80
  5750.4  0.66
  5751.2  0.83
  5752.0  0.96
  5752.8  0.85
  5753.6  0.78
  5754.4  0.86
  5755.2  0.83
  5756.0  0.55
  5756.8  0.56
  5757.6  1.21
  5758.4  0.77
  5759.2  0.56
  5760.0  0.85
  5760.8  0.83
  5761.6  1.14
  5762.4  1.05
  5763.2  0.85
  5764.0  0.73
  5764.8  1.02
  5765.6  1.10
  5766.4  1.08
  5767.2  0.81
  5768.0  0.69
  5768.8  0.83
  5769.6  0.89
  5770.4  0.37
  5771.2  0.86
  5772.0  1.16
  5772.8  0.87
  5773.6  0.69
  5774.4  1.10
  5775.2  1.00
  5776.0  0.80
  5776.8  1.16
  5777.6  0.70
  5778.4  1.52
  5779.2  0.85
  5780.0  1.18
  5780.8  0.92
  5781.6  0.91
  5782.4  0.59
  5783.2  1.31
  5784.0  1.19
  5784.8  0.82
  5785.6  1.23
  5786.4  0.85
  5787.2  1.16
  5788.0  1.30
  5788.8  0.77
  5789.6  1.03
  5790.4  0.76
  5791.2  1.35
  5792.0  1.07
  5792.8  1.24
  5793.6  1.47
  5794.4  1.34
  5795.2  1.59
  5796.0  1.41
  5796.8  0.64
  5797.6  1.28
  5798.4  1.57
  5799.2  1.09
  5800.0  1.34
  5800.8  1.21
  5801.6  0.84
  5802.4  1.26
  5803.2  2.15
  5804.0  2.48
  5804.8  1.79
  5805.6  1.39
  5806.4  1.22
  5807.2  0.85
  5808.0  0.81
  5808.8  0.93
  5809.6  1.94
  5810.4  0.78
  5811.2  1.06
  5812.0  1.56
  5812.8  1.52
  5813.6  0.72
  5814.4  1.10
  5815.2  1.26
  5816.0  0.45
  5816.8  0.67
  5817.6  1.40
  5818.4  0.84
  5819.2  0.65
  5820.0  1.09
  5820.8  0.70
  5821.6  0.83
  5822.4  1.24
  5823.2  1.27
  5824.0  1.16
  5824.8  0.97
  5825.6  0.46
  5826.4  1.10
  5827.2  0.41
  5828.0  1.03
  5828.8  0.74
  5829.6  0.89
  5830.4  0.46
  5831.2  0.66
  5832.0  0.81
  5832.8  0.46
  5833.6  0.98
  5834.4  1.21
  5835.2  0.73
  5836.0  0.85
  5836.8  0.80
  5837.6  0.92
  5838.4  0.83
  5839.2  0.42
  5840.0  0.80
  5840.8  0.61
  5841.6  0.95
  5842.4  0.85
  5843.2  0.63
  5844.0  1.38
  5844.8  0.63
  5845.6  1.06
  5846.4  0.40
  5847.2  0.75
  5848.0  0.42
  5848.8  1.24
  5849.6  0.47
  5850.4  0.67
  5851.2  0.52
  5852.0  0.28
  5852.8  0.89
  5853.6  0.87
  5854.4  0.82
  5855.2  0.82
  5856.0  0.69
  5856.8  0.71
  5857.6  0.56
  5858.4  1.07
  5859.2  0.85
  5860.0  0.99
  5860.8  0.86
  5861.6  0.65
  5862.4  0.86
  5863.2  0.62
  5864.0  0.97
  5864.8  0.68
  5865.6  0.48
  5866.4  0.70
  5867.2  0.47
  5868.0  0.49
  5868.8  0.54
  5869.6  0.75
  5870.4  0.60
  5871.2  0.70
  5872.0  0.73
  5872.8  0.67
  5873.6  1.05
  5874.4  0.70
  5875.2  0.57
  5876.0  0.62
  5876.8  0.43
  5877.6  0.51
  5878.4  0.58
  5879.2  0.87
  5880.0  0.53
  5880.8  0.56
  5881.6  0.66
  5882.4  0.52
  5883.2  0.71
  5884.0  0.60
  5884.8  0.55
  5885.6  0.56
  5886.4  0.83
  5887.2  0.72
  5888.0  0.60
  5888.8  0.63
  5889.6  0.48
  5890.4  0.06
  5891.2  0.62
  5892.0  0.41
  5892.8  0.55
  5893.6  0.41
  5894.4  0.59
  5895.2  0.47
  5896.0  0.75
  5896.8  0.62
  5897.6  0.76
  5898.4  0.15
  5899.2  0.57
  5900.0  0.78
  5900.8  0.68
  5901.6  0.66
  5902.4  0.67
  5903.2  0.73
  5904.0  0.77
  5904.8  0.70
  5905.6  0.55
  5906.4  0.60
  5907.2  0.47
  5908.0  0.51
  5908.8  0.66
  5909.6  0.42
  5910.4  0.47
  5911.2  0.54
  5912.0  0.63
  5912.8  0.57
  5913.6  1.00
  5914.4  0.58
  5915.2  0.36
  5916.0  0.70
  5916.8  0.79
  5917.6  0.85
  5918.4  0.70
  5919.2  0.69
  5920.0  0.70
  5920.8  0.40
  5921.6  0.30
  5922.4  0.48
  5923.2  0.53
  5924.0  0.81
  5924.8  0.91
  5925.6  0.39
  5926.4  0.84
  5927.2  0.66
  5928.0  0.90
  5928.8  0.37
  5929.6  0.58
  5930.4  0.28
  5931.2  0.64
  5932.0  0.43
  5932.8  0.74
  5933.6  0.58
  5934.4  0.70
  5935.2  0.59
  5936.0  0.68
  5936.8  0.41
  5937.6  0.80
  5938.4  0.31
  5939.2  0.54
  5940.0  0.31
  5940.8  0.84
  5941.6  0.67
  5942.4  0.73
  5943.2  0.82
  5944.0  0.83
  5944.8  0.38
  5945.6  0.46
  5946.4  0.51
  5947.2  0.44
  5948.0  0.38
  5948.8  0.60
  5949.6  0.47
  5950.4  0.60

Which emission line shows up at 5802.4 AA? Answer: C III] 1909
